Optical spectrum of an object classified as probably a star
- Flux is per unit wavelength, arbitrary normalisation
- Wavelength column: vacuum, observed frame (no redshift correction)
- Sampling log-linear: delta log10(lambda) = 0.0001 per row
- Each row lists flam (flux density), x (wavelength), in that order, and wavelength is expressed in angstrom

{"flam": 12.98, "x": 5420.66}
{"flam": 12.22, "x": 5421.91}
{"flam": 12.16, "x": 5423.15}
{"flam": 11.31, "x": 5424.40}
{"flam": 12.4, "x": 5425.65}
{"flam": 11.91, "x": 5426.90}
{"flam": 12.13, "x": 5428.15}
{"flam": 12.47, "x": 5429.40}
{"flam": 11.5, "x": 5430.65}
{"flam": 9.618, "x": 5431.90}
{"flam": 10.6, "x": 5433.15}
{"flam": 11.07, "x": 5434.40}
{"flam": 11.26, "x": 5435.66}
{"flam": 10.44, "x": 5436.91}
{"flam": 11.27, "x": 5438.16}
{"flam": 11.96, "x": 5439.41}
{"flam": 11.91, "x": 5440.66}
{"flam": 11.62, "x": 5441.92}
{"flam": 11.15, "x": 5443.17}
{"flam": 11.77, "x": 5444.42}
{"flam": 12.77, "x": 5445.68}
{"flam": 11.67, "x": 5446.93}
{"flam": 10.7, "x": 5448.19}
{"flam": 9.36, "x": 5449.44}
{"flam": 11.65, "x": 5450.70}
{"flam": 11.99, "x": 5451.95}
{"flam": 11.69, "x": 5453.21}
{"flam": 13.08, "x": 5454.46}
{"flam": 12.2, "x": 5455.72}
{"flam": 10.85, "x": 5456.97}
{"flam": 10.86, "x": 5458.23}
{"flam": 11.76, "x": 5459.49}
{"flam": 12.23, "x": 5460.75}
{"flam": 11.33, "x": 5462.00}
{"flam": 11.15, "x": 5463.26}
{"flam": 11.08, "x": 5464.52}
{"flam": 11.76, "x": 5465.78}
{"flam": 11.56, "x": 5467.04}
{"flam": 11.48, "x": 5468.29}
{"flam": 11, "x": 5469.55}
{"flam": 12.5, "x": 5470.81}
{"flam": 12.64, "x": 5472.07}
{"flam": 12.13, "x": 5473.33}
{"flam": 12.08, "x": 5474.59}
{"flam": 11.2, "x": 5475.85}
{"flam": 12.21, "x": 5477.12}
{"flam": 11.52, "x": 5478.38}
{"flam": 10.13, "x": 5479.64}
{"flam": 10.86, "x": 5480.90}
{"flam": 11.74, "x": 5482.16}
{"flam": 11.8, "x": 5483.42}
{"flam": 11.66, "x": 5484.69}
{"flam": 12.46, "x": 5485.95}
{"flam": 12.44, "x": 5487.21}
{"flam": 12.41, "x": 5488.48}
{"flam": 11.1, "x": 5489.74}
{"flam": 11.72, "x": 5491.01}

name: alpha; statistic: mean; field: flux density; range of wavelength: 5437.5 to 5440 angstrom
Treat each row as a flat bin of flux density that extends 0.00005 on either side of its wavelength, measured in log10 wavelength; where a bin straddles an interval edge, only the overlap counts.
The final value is 11.6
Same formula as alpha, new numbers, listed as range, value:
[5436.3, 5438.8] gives 10.9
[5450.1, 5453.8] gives 11.8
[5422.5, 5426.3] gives 12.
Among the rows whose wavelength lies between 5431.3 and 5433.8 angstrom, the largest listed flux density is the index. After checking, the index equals 10.6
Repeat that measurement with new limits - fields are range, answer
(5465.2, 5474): 12.64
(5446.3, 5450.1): 11.67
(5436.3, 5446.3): 12.77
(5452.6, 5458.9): 13.08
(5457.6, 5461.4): 12.23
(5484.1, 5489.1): 12.46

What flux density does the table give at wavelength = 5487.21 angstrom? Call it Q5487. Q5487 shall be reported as 12.44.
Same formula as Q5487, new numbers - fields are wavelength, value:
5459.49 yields 11.76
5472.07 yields 12.64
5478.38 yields 11.52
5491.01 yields 11.72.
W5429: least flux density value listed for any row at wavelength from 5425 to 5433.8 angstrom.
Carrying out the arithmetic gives 9.618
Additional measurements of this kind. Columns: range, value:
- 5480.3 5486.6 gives 10.86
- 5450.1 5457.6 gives 10.85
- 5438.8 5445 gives 11.15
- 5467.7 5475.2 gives 11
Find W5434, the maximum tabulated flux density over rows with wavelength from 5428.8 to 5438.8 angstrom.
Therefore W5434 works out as 12.47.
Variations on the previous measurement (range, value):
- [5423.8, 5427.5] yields 12.4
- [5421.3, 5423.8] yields 12.22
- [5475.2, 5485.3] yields 12.21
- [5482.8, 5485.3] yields 11.8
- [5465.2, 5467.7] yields 11.76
